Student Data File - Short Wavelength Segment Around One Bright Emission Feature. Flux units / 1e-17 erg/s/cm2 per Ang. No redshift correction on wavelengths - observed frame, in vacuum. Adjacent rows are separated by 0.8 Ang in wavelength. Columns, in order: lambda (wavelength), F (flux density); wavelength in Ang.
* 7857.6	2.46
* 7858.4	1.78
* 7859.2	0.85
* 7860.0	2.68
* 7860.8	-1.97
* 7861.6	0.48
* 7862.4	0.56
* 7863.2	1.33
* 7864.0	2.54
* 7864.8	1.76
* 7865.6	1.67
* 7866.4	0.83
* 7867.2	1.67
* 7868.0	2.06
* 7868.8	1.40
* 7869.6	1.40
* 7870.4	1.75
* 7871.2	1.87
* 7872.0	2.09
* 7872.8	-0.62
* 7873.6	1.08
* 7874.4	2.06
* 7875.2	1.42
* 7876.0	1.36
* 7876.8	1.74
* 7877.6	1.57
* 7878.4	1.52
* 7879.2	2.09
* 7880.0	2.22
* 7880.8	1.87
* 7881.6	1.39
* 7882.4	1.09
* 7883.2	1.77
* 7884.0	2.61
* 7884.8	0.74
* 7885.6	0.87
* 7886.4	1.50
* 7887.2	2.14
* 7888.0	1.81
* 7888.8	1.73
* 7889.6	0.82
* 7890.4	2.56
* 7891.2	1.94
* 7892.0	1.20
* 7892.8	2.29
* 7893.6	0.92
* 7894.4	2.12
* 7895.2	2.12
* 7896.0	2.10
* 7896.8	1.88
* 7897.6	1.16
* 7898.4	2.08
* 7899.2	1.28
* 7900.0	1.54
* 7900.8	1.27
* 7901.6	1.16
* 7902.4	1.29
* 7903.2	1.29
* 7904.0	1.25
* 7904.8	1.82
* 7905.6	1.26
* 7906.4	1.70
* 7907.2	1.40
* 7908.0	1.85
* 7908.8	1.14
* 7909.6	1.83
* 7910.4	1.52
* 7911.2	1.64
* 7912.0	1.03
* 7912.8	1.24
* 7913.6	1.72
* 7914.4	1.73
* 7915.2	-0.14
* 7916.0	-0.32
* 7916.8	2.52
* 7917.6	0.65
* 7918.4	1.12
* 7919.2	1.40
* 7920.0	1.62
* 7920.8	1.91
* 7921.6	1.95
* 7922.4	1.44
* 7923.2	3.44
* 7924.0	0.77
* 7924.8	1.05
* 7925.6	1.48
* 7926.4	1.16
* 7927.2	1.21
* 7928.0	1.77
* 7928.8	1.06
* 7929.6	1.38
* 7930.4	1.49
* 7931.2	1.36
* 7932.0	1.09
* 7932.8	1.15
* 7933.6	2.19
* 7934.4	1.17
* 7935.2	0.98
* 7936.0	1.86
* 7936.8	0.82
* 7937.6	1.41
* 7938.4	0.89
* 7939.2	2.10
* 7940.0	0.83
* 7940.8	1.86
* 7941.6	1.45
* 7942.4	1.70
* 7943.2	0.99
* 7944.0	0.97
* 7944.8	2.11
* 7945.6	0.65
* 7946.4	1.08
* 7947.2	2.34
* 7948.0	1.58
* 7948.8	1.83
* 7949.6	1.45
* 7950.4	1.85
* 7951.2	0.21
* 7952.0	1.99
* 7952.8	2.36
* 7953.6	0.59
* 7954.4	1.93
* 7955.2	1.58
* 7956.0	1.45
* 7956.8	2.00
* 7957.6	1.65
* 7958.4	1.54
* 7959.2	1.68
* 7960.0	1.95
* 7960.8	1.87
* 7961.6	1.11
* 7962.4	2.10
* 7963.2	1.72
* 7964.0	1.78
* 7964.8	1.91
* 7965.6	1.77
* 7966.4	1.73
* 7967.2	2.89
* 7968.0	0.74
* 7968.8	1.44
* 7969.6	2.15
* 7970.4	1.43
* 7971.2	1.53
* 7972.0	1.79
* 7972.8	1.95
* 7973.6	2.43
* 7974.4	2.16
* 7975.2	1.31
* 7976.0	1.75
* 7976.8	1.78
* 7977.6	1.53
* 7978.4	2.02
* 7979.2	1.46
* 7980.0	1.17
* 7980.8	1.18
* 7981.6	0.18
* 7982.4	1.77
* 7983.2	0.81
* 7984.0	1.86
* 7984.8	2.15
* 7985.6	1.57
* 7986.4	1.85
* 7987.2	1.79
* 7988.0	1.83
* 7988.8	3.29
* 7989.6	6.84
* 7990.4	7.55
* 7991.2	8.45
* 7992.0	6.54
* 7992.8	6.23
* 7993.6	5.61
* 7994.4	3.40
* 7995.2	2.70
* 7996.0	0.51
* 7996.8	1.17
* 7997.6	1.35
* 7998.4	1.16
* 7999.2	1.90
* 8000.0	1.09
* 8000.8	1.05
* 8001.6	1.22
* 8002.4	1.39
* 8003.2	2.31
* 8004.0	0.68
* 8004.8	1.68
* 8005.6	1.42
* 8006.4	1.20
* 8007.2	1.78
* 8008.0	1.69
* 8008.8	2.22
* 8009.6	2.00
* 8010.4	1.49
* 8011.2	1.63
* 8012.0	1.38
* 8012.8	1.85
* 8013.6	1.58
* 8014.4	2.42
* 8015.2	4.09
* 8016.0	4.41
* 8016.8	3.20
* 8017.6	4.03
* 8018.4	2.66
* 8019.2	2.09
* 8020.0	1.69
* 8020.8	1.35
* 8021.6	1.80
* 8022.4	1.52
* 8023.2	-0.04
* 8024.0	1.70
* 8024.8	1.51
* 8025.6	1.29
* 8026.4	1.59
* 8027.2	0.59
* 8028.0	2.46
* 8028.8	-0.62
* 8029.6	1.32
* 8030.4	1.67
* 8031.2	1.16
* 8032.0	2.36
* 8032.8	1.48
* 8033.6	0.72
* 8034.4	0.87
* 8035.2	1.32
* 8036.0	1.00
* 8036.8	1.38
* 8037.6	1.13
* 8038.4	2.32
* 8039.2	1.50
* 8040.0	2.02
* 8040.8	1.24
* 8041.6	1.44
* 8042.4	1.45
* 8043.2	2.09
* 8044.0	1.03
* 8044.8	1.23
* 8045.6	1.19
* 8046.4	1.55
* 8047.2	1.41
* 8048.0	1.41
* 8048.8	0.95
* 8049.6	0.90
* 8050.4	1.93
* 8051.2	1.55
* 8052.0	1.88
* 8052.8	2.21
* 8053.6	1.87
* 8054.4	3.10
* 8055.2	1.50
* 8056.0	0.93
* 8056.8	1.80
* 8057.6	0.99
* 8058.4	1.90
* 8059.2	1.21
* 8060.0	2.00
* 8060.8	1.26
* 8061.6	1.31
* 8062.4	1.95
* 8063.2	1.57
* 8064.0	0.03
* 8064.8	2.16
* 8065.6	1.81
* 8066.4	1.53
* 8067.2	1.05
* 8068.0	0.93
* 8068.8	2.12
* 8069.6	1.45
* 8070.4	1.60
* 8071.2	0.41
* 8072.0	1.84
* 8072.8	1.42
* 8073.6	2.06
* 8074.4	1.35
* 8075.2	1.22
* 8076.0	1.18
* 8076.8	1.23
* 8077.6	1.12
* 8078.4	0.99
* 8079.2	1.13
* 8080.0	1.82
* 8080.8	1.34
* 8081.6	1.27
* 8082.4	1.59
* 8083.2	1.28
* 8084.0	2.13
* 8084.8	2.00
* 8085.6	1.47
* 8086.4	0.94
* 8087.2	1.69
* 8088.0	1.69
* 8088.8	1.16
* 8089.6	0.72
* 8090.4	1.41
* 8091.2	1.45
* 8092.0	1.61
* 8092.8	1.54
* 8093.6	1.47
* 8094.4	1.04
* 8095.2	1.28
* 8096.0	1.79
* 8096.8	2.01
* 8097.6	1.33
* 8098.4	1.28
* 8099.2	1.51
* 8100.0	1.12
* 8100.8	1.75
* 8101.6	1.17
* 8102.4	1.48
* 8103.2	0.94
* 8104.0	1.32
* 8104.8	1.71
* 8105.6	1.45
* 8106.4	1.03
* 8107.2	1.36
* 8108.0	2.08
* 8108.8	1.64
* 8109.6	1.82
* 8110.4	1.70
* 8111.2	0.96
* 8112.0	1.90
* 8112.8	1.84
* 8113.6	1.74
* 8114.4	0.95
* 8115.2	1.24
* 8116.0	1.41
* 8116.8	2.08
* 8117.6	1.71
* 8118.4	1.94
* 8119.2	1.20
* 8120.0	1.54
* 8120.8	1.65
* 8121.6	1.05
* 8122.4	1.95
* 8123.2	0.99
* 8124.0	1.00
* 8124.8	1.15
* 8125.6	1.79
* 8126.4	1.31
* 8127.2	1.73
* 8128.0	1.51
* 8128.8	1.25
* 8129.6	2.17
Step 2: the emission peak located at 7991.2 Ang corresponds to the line Halpha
